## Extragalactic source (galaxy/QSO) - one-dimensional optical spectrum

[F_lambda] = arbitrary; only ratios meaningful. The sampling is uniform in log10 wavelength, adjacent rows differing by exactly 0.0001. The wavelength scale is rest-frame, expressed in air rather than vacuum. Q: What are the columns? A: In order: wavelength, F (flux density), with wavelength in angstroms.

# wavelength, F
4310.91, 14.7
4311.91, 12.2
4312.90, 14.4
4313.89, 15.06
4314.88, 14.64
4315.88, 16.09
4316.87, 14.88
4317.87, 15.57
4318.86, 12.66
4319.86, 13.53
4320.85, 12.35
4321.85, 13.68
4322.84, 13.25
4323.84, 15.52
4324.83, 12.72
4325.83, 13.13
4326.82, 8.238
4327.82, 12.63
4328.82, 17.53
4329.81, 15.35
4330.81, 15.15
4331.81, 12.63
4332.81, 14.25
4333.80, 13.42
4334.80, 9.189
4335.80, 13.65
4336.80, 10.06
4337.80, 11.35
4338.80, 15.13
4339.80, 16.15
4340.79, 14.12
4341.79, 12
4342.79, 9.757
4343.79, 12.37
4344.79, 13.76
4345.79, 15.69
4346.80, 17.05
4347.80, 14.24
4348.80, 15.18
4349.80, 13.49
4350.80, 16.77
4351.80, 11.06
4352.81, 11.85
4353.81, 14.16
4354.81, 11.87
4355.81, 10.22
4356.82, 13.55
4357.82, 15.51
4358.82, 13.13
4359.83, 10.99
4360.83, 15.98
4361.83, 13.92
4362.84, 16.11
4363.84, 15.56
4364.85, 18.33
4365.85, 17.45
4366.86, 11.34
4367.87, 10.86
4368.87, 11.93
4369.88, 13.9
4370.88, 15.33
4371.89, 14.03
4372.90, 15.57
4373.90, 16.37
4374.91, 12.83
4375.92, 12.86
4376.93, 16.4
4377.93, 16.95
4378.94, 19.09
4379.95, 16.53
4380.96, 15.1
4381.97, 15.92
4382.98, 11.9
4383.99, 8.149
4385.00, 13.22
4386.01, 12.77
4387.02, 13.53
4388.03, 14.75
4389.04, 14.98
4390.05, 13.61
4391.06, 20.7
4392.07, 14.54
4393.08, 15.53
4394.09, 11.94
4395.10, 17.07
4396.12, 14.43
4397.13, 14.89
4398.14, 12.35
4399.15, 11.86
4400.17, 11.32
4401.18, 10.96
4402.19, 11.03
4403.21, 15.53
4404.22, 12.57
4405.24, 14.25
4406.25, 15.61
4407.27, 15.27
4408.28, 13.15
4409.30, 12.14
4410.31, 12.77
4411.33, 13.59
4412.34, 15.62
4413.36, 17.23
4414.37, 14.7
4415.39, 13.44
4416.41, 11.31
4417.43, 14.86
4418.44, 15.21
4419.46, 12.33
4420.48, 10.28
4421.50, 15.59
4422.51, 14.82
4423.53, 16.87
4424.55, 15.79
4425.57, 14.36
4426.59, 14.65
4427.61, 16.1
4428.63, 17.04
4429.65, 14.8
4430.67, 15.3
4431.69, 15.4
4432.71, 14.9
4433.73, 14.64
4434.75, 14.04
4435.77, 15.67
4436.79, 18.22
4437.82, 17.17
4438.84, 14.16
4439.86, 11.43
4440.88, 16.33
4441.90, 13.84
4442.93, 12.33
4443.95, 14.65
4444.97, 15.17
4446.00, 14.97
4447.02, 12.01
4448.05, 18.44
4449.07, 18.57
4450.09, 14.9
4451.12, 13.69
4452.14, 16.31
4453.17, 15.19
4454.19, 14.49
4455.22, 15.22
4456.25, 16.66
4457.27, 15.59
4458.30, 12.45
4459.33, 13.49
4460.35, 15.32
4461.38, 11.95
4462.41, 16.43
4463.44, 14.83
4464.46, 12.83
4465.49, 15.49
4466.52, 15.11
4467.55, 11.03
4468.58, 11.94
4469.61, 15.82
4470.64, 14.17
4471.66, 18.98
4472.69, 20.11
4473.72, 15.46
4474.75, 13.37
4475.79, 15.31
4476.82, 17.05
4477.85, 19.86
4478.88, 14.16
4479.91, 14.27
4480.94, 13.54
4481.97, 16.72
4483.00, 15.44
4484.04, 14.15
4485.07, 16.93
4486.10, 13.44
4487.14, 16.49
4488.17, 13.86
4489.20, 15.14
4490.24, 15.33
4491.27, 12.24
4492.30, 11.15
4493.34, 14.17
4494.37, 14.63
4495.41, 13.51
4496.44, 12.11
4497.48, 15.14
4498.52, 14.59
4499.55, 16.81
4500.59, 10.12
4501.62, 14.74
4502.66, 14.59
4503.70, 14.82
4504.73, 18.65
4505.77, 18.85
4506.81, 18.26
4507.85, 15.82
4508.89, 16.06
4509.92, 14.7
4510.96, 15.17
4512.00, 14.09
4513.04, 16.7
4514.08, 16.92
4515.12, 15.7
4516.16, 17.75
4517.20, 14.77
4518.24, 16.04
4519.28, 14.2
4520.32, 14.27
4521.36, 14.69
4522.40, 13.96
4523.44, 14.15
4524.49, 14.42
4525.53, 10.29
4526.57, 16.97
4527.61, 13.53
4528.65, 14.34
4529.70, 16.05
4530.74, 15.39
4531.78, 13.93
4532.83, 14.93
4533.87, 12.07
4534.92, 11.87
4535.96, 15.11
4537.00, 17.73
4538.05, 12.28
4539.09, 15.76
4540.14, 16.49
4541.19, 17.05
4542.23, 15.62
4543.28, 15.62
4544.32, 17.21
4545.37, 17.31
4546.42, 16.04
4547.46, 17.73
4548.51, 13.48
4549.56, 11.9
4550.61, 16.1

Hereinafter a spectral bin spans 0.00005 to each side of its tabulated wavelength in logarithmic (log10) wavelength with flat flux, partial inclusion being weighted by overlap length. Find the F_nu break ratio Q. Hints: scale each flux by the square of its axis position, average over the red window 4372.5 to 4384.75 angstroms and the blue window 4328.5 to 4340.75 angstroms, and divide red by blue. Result 1.11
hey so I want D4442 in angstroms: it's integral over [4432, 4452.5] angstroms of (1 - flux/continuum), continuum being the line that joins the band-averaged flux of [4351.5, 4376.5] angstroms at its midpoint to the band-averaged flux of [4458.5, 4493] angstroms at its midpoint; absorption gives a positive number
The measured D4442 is -0.73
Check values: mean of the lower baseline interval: 13.8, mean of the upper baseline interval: 14.9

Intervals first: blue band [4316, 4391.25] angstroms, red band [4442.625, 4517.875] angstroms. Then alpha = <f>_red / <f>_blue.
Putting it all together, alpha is 1.08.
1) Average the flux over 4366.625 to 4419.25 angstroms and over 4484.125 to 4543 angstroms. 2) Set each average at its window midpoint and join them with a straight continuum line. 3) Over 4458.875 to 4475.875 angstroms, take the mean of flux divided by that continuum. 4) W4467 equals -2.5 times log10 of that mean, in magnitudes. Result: -0.02 mag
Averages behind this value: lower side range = 14.1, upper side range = 14.9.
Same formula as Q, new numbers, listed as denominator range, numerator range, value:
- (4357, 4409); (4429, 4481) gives 1.09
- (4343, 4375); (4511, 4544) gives 1.15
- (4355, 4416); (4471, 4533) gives 1.13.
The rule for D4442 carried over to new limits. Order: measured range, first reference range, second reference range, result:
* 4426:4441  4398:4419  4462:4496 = -1.3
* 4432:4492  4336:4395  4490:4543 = -1.7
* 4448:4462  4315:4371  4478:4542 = -0.5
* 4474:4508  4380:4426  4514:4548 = -0.5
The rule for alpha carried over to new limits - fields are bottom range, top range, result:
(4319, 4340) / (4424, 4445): 1.14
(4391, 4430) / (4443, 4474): 1.06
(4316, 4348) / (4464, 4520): 1.12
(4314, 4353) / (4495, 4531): 1.11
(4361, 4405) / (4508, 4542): 1.05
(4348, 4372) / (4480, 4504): 1.03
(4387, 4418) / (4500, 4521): 1.11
